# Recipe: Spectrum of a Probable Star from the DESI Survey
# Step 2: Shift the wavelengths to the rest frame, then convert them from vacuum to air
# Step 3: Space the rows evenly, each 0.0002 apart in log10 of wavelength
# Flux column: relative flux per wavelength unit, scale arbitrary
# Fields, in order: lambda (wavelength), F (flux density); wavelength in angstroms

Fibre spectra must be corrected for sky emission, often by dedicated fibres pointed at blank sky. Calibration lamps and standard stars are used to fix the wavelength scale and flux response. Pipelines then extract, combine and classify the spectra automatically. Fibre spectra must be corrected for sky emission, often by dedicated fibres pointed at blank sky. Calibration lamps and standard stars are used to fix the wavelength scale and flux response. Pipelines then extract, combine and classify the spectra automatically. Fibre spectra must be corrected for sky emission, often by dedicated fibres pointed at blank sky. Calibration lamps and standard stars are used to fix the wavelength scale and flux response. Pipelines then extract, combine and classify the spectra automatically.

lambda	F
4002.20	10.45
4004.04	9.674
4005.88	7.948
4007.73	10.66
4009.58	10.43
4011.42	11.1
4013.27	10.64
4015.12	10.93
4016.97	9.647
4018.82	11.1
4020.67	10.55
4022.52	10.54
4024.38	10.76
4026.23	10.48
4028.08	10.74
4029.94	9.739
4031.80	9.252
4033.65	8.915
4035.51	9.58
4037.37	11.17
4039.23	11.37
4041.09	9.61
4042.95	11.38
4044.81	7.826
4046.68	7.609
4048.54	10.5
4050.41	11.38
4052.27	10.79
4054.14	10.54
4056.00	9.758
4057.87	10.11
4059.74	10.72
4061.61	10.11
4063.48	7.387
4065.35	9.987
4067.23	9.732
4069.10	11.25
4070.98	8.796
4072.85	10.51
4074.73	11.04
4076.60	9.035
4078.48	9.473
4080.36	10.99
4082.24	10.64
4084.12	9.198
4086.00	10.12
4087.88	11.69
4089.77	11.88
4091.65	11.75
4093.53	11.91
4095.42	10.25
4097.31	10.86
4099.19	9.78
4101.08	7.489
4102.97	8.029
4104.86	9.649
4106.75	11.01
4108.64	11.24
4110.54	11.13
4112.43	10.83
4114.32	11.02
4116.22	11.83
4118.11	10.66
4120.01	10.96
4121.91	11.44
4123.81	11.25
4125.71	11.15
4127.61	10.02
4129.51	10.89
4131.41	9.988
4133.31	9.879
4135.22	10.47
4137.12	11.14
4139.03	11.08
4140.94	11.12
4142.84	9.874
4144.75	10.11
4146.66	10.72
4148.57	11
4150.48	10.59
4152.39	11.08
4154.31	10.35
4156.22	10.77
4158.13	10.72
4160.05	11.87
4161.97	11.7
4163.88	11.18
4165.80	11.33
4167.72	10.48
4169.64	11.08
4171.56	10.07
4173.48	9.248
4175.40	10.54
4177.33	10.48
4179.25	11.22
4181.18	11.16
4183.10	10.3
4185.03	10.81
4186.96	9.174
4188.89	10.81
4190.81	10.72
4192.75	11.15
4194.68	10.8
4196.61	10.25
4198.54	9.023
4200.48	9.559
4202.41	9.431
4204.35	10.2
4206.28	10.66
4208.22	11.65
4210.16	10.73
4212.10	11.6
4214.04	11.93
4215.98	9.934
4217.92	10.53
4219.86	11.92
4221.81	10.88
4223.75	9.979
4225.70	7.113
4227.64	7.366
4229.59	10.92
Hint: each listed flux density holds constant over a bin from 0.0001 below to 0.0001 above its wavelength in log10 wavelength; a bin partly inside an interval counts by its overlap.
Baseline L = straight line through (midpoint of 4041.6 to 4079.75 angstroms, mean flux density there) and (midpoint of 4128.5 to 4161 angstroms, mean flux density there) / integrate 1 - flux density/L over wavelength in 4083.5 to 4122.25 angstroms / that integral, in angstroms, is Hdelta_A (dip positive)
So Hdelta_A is -1.2 angstroms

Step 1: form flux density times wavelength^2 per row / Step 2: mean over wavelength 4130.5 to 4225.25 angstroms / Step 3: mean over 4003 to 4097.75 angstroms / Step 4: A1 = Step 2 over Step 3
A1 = 1.10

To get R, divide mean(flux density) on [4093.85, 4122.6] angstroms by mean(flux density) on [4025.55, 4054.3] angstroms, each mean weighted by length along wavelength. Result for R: 1.04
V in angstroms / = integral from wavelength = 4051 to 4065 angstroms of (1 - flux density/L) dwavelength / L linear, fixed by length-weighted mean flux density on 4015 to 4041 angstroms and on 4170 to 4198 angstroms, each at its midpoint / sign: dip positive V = 0.5 angstroms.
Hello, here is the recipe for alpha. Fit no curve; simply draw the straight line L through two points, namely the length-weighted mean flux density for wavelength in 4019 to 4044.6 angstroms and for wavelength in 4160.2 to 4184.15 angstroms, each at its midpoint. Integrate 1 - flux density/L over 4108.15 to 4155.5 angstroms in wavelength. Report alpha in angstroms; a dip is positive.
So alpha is -0.7 angstroms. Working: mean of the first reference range 10.3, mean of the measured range 10.8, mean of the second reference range 10.8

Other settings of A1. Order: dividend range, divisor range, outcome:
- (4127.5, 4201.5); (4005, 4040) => 1.10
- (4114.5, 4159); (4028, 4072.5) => 1.13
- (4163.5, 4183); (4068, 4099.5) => 1.05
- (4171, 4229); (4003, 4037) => 1.11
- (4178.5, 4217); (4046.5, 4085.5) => 1.12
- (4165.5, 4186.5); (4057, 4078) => 1.13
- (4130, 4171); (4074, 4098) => 1.04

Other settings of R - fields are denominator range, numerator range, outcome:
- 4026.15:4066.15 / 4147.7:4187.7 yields 1.08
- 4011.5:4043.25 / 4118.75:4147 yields 1.03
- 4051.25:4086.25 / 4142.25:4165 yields 1.08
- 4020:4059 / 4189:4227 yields 1.03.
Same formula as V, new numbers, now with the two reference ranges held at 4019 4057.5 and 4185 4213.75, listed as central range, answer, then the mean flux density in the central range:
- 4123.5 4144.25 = -0.5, 10.6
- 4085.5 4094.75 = -1.1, 11.5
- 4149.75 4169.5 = -1.2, 11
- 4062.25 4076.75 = 0.6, 9.76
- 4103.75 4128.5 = -1.5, 10.9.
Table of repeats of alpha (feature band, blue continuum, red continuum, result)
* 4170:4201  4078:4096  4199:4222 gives 1.09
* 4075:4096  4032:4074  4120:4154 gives -0.84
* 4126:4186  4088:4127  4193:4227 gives -0.83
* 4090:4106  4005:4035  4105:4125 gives 1.25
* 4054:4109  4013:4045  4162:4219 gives 1.22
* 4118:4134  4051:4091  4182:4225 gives -0.57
